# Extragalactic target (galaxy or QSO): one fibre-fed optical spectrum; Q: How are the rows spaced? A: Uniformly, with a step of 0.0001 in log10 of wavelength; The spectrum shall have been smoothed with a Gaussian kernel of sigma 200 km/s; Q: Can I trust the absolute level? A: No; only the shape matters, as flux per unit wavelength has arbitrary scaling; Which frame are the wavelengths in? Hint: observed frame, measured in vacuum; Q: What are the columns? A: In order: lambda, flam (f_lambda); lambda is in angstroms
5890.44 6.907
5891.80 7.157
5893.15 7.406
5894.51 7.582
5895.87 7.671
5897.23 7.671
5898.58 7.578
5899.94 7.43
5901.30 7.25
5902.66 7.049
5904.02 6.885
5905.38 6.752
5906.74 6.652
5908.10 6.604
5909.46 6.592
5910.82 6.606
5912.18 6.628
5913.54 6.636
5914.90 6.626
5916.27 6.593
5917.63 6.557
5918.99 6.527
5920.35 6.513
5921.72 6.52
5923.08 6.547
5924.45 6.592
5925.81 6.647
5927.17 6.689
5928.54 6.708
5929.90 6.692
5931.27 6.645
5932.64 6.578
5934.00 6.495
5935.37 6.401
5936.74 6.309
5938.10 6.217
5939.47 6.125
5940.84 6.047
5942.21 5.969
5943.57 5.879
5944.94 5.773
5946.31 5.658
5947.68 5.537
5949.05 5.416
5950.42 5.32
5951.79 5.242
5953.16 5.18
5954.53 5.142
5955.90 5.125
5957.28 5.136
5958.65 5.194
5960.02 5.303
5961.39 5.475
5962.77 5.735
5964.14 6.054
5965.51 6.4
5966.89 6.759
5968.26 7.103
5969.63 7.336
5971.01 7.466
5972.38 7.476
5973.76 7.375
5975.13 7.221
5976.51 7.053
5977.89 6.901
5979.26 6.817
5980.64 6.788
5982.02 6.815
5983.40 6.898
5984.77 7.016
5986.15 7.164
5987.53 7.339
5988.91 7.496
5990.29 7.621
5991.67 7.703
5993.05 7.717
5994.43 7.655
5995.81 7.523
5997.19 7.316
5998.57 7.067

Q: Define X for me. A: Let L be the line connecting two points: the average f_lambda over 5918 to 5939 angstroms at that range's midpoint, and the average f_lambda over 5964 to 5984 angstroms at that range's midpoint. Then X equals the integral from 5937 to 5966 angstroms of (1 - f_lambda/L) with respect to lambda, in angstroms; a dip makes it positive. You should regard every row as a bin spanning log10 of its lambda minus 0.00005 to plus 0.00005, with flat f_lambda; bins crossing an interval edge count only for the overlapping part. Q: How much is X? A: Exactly 4.9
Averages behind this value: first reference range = 6.54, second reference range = 6.99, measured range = 5.62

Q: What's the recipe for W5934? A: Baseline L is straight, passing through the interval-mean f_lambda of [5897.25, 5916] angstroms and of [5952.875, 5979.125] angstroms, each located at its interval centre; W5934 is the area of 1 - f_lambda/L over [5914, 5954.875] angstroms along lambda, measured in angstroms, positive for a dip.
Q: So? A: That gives 2.8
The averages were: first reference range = 6.89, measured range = 6.18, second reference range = 6.32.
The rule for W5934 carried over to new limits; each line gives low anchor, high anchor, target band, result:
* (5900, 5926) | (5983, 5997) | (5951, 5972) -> 3.60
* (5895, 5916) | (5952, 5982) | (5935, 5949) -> 1.35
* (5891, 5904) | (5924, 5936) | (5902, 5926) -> 1.20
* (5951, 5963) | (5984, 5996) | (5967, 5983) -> -1.65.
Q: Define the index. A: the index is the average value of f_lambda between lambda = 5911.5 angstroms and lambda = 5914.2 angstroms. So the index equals 6.64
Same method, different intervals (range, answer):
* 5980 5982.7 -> 6.79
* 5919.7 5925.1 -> 6.53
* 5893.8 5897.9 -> 7.63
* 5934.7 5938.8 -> 6.31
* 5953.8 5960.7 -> 5.18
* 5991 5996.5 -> 7.65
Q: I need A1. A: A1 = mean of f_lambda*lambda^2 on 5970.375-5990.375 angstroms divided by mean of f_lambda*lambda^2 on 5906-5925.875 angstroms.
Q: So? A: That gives 1.11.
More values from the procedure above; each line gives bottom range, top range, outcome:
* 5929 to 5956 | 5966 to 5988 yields 1.21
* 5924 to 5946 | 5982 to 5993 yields 1.17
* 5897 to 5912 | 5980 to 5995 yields 1.07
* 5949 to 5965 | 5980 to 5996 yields 1.37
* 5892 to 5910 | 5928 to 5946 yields 0.89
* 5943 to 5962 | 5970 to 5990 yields 1.34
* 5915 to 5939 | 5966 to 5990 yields 1.11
